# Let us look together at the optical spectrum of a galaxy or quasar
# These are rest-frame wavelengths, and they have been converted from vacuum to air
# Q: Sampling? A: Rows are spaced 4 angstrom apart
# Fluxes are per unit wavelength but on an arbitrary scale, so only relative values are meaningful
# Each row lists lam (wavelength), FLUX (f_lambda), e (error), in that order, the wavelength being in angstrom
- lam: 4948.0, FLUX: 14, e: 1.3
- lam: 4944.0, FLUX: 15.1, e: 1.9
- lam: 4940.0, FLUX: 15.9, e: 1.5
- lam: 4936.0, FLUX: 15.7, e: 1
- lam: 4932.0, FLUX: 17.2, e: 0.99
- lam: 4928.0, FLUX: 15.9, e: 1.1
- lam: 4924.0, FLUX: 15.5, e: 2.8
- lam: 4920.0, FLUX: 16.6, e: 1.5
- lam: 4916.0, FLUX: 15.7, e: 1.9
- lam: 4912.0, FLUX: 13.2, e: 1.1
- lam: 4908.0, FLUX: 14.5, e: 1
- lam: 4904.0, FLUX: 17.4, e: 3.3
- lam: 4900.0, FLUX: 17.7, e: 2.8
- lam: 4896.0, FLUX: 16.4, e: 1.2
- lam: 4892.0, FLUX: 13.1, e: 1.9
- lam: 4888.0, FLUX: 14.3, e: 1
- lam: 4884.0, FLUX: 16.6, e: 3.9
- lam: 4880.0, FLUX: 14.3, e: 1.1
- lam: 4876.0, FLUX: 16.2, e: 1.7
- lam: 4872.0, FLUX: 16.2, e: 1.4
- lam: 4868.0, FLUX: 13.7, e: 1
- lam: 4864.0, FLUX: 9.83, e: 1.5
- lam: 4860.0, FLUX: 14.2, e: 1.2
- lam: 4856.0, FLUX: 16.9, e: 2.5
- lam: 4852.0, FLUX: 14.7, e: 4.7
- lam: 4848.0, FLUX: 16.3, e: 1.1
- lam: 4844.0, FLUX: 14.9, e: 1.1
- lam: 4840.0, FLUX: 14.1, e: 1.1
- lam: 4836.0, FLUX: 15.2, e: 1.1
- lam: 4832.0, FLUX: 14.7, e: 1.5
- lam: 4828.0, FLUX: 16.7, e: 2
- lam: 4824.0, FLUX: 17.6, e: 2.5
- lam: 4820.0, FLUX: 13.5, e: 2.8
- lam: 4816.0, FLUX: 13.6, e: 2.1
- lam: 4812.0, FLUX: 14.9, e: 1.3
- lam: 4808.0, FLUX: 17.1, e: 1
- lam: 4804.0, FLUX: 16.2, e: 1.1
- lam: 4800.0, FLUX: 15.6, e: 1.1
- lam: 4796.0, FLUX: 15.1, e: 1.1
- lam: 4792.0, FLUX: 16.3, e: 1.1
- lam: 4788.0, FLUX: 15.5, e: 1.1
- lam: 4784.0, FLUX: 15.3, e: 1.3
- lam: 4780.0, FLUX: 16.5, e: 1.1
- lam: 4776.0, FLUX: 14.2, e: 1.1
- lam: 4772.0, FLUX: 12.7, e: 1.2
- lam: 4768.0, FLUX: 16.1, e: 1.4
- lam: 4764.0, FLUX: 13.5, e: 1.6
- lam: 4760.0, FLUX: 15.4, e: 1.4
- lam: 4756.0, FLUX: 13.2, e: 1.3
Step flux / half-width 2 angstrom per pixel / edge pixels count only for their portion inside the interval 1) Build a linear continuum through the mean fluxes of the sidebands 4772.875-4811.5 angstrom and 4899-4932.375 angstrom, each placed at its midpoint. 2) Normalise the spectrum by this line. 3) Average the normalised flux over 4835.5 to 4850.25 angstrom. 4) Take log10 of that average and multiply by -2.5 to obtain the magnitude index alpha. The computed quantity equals 0.04 mag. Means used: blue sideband 15.6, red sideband 15.9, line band 15.1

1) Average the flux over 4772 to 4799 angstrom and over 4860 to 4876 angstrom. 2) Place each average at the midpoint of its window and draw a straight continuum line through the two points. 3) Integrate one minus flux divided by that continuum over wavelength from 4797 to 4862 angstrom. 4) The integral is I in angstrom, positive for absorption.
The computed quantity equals -4.2 angstrom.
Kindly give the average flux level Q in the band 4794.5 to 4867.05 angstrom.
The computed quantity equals 15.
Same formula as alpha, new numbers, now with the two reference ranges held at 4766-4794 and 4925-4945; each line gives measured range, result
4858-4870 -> 0.24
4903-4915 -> 0.07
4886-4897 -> 0.10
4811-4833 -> 0.02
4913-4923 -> 0.01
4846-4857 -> -0.02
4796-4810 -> -0.05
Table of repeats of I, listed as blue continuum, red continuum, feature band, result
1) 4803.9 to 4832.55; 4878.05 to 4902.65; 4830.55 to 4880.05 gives 2.5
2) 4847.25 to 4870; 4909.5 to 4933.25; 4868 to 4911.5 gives -1.8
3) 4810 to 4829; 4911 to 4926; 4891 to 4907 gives -0.9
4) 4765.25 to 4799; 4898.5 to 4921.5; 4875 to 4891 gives 0.5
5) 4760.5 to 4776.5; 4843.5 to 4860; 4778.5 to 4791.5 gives -1.2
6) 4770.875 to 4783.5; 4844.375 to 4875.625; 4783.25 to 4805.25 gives -1.5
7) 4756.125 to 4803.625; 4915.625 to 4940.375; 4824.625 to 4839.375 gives -0.2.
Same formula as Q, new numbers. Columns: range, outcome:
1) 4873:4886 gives 15.7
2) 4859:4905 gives 15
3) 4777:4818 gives 15.6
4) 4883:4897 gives 14.9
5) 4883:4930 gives 15.6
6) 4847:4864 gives 14.8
